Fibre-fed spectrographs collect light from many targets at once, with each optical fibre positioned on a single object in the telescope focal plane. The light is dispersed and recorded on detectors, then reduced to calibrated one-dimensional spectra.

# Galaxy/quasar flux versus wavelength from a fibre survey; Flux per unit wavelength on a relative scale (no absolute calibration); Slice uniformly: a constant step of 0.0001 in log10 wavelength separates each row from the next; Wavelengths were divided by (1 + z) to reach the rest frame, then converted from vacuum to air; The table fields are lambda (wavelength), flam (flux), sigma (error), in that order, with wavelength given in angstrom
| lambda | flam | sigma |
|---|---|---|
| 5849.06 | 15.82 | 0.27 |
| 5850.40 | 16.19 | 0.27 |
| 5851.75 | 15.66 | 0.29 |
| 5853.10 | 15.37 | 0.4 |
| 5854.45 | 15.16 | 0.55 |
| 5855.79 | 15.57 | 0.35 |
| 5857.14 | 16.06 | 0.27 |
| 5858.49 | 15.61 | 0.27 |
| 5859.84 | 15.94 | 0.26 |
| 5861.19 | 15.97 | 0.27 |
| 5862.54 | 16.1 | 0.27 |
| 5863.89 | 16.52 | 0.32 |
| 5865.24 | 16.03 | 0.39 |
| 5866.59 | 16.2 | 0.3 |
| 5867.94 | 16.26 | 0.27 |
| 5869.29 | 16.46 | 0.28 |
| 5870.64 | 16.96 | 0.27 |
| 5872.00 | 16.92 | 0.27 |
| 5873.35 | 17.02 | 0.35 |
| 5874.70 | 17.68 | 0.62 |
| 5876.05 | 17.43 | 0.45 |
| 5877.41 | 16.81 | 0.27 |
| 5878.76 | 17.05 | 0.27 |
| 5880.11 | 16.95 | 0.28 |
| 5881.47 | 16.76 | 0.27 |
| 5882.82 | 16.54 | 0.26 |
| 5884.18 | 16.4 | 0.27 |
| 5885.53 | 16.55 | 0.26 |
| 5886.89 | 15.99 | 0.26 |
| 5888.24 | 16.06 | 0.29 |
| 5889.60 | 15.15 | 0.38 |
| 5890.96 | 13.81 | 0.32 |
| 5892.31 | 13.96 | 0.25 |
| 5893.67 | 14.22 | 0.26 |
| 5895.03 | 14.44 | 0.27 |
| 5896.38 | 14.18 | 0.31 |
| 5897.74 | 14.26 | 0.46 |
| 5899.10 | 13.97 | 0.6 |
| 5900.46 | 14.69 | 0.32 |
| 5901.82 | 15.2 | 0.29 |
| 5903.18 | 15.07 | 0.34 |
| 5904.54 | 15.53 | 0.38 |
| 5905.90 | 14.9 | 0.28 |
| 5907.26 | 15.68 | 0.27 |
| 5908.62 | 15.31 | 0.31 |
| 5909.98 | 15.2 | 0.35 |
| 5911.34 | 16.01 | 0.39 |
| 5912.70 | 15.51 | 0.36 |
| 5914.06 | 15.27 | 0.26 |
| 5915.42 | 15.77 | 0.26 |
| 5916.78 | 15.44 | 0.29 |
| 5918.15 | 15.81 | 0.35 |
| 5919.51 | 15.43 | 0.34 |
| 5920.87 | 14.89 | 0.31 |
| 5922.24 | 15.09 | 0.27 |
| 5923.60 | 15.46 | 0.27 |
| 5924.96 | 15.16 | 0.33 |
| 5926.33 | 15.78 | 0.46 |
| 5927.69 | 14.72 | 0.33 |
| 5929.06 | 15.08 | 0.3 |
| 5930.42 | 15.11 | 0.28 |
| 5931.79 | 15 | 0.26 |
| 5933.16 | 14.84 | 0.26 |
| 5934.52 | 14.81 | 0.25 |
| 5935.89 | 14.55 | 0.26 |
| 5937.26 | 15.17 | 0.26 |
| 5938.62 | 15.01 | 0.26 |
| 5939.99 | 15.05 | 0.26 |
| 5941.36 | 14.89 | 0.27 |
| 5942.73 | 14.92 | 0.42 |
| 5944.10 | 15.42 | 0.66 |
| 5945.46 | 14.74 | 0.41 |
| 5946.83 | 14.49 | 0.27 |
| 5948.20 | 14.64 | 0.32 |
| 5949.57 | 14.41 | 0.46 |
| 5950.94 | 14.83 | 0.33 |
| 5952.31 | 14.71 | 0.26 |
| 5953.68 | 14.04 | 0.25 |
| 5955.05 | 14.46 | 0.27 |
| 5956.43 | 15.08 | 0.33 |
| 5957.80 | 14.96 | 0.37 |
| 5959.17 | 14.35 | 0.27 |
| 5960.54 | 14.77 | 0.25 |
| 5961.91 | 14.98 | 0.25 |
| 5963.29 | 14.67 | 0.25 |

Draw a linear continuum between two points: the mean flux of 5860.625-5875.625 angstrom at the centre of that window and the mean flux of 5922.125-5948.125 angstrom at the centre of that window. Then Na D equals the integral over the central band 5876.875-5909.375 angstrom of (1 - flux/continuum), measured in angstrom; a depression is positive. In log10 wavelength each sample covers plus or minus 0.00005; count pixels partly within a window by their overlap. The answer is 1.24 angstrom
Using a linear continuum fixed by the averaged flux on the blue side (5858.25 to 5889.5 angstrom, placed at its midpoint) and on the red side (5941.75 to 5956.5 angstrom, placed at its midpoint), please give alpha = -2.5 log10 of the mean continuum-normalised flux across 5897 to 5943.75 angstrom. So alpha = 0.02 mag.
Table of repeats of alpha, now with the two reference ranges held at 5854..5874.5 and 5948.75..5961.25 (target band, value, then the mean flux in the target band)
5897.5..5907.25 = 0.05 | 14.9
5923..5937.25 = 0.00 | 15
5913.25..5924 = -0.01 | 15.4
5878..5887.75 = -0.05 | 16.6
